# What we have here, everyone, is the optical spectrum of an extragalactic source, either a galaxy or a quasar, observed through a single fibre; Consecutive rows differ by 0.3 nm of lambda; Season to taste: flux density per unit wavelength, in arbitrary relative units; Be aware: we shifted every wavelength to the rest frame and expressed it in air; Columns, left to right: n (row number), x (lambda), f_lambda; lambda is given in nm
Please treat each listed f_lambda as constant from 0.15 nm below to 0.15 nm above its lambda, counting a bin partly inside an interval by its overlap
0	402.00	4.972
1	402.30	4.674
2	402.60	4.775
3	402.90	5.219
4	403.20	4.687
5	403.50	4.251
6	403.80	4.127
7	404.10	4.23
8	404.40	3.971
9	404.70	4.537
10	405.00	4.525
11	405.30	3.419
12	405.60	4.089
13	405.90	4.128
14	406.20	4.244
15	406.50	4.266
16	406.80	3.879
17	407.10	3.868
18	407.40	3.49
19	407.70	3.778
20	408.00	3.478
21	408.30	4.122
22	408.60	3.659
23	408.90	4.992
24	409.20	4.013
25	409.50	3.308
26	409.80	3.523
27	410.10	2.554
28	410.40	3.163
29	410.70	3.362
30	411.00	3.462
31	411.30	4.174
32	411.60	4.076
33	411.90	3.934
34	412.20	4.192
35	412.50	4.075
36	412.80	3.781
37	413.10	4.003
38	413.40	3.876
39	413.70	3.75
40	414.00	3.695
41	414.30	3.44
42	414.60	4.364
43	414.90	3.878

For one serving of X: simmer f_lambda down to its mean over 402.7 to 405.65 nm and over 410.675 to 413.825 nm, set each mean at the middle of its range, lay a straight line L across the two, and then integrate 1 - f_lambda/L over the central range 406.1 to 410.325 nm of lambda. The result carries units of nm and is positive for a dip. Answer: 0.342 nm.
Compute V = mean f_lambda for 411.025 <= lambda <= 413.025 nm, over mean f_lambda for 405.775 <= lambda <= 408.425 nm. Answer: 1.02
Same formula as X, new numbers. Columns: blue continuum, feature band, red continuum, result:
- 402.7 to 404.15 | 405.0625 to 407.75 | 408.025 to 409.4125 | 0.221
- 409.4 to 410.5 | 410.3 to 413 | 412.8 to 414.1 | -0.269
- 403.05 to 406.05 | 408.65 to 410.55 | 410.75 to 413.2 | 0.202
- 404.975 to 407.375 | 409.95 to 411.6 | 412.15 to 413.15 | 0.242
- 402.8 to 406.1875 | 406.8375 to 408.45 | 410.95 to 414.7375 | 0.149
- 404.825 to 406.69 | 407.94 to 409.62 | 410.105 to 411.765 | -0.079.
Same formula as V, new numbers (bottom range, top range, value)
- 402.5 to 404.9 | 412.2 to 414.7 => 0.87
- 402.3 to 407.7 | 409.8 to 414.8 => 0.89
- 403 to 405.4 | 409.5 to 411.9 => 0.82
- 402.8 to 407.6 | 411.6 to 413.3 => 0.96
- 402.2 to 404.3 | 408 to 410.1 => 0.84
